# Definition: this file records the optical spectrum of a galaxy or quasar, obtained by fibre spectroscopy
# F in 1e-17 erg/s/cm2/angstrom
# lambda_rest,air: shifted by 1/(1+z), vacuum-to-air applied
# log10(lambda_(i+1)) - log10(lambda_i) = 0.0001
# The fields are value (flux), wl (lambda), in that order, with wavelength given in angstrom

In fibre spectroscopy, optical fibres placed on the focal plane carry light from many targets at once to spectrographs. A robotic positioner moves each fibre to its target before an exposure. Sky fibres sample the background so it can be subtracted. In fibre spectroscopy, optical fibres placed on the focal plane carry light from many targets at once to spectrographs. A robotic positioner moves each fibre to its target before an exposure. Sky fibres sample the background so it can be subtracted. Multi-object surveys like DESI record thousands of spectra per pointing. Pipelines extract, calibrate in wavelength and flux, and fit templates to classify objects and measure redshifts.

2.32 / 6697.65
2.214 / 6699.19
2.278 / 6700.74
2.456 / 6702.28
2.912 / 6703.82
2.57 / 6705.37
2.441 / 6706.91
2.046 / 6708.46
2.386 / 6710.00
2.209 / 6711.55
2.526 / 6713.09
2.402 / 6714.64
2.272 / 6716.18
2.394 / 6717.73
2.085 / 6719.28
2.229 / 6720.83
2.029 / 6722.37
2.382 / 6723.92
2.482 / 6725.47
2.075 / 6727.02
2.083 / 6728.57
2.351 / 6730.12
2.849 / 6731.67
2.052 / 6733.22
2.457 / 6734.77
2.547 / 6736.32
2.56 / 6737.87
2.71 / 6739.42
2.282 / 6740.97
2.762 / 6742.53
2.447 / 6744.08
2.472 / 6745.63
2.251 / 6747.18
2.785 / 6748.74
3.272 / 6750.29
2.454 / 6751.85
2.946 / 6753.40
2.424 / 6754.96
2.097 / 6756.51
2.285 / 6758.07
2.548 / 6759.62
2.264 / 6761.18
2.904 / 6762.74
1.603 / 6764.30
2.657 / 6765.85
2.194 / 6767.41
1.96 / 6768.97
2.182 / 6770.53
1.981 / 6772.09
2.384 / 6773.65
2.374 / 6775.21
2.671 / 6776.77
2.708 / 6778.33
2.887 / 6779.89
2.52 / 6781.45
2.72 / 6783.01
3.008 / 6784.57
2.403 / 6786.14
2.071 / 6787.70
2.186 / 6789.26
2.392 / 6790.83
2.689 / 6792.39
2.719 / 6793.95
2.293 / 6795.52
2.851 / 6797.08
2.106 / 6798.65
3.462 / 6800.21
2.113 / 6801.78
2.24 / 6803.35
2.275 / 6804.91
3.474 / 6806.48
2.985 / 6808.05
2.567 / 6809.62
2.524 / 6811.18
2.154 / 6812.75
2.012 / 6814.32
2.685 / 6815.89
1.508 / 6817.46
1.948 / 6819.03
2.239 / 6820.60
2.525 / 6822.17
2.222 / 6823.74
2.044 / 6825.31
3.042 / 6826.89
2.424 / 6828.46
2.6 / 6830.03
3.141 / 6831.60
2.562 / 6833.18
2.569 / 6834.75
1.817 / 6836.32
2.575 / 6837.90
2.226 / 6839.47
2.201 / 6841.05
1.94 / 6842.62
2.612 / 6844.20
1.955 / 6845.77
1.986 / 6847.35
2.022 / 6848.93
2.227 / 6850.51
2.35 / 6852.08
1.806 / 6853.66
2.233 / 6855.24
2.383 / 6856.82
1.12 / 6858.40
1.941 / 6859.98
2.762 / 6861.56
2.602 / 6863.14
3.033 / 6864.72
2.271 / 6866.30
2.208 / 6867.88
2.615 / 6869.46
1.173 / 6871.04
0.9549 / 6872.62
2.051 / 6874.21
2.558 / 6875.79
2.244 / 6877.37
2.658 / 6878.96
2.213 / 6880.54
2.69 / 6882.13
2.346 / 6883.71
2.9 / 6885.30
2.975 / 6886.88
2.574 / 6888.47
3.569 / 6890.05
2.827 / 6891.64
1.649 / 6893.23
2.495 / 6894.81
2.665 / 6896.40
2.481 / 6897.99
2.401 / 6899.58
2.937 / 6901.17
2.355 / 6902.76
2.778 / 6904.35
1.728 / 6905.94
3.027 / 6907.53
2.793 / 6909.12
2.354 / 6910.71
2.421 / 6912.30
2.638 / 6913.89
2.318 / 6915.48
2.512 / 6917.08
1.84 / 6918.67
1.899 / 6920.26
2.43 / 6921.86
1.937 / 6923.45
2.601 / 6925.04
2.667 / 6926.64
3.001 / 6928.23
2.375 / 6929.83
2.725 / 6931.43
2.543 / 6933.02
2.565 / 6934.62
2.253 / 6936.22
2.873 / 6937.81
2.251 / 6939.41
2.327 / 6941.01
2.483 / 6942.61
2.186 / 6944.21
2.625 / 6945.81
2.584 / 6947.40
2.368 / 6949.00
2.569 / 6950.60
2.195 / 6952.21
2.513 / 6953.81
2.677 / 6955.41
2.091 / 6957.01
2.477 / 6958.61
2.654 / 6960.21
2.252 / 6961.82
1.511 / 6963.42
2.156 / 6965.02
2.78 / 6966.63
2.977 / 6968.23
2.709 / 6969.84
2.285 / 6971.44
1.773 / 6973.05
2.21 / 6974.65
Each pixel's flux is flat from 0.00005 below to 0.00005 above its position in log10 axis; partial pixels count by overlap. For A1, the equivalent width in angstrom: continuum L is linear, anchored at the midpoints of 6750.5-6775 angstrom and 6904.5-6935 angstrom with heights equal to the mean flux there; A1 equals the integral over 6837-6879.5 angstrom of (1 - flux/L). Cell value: 4.2 angstrom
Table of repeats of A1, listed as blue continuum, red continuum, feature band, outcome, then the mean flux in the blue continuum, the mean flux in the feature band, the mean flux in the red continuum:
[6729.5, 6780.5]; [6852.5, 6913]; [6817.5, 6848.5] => 1.2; 2.46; 2.32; 2.39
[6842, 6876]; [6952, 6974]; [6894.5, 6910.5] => -2.4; 2.12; 2.56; 2.36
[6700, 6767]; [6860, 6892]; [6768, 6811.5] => -1.7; 2.42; 2.53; 2.44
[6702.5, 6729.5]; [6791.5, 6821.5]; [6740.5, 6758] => -1.3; 2.33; 2.56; 2.47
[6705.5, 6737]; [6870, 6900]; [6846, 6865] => 1.6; 2.32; 2.18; 2.39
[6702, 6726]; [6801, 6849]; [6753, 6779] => 0.1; 2.36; 2.35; 2.37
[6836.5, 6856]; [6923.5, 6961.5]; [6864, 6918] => -3.1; 2.17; 2.45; 2.49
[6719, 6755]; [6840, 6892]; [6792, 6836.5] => -2.2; 2.46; 2.48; 2.3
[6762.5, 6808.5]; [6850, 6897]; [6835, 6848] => 1.1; 2.49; 2.18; 2.34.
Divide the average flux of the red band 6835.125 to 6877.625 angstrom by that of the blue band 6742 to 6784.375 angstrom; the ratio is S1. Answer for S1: 0.9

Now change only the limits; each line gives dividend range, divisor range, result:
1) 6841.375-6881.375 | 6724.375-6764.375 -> 0.87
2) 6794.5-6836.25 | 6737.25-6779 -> 1.01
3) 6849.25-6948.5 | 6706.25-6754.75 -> 0.99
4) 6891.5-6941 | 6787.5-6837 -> 1.00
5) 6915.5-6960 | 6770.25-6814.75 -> 0.96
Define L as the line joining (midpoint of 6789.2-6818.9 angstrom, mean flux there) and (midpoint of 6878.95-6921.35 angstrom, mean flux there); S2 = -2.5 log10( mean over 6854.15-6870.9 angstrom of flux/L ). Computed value 0.11 mag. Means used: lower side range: 2.48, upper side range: 2.52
